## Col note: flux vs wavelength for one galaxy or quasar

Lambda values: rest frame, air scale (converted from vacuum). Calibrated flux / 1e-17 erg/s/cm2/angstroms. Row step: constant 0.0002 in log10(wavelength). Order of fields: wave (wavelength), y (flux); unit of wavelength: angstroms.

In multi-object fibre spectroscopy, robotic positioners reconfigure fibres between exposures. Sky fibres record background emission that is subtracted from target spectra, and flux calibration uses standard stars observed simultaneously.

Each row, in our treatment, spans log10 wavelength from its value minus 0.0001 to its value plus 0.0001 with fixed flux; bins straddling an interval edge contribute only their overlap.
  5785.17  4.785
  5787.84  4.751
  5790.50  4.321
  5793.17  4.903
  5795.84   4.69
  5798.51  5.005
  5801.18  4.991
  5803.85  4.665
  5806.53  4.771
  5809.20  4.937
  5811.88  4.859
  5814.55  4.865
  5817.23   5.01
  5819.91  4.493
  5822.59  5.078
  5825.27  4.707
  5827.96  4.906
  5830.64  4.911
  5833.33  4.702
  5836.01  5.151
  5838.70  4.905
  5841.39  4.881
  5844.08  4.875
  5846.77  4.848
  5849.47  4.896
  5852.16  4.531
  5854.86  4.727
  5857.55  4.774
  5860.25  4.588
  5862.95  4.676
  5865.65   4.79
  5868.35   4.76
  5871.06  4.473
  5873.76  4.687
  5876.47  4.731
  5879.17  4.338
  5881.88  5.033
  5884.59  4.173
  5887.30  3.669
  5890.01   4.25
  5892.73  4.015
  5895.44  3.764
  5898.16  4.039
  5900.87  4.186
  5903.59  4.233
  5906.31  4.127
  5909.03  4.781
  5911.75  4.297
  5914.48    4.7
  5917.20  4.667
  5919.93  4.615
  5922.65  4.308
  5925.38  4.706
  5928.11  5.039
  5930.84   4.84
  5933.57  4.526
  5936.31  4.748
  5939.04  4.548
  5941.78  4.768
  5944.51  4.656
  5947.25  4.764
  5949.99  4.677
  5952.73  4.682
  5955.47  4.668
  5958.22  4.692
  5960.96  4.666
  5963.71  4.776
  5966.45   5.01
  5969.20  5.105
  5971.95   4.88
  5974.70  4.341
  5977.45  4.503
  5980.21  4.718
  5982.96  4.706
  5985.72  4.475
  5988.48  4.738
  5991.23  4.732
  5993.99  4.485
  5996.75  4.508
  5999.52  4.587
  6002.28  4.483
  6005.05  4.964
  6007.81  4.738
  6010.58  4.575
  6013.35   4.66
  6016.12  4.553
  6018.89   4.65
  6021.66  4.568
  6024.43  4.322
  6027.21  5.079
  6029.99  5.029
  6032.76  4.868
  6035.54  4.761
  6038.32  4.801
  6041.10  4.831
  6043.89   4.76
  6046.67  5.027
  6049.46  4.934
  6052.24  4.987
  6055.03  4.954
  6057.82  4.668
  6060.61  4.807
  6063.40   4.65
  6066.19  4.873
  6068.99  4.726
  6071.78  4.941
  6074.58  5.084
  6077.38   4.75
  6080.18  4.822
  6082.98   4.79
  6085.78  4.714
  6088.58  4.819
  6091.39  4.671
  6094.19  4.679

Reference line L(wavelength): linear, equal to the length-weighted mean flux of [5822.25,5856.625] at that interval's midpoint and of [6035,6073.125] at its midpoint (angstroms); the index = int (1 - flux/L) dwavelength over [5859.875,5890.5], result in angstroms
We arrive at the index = 2.1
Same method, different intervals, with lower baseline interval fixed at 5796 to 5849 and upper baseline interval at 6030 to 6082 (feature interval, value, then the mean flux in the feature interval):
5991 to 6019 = 1.3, 4.62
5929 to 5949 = 0.7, 4.7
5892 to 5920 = 3.2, 4.3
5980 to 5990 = 0.4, 4.66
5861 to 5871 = 0.3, 4.7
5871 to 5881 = 0.6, 4.59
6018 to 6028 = 0.5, 4.63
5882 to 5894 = 1.8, 4.13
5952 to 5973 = 0.2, 4.81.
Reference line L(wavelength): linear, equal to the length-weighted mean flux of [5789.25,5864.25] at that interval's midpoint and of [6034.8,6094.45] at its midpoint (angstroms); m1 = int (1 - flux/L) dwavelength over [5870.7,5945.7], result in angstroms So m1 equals 5.5 angstroms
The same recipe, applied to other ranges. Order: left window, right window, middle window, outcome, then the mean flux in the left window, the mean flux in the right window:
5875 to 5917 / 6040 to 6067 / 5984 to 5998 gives 0.1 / 4.3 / 4.85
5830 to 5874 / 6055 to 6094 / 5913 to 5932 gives 0.4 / 4.77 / 4.8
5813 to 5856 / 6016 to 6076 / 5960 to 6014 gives 1.6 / 4.84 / 4.82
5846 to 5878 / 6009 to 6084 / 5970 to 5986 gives 0.4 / 4.7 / 4.8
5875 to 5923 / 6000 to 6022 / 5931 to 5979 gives -2.3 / 4.33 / 4.65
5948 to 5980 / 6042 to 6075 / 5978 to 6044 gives 1.5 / 4.73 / 4.86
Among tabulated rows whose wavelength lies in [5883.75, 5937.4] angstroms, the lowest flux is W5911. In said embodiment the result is 3.669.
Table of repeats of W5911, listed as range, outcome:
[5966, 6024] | 4.341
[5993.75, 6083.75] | 4.322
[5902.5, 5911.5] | 4.127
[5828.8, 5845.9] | 4.702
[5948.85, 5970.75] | 4.666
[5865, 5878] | 4.473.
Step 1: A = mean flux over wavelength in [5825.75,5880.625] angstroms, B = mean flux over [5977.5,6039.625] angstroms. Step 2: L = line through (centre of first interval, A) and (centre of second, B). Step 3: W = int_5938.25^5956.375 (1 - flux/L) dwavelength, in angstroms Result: 0.1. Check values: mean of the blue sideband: 4.76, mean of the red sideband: 4.68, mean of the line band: 4.69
